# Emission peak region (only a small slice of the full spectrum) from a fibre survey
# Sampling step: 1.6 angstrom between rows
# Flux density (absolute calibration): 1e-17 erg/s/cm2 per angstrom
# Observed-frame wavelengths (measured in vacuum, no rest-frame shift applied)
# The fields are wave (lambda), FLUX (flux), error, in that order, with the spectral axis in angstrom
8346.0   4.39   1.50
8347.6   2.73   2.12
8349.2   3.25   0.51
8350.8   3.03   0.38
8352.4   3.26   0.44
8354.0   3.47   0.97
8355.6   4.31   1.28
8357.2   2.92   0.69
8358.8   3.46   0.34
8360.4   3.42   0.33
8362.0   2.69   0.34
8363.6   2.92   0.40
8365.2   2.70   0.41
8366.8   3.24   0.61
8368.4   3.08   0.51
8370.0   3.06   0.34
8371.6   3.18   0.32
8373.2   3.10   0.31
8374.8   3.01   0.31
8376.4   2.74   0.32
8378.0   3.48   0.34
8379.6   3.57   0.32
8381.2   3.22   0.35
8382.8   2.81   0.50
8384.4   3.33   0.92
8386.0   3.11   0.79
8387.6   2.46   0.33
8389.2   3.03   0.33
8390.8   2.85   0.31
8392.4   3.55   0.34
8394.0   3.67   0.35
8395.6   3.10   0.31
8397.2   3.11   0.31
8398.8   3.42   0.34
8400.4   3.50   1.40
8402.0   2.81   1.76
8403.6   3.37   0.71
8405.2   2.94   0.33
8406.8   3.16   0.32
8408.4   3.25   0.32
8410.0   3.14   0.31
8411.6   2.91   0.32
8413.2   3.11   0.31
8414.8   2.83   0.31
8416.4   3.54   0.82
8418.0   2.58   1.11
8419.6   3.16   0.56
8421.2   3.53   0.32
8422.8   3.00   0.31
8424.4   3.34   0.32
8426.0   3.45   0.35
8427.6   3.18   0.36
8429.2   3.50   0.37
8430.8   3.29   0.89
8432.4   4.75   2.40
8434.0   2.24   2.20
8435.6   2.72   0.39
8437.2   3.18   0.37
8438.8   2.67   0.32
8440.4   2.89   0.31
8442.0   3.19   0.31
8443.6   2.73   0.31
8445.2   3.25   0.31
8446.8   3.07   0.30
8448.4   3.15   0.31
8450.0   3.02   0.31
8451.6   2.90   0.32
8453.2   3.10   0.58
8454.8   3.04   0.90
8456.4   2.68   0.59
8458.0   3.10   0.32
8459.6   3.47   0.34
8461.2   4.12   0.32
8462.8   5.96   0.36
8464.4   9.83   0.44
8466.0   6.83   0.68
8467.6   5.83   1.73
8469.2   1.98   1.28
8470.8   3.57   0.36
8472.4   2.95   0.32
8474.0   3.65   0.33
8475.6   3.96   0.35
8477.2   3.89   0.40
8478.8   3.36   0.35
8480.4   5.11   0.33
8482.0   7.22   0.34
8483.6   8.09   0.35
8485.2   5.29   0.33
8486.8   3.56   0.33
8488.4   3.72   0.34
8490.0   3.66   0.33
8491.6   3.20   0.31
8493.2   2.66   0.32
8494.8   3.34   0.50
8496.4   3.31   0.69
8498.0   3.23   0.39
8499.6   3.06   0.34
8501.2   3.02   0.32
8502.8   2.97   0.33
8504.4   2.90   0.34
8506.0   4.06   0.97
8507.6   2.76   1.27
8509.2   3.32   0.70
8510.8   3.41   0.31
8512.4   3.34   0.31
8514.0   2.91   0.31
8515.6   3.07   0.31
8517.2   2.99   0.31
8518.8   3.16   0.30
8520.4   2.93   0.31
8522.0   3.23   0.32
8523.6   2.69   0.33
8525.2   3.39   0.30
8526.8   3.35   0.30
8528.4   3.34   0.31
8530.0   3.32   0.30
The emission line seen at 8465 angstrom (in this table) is [S II]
